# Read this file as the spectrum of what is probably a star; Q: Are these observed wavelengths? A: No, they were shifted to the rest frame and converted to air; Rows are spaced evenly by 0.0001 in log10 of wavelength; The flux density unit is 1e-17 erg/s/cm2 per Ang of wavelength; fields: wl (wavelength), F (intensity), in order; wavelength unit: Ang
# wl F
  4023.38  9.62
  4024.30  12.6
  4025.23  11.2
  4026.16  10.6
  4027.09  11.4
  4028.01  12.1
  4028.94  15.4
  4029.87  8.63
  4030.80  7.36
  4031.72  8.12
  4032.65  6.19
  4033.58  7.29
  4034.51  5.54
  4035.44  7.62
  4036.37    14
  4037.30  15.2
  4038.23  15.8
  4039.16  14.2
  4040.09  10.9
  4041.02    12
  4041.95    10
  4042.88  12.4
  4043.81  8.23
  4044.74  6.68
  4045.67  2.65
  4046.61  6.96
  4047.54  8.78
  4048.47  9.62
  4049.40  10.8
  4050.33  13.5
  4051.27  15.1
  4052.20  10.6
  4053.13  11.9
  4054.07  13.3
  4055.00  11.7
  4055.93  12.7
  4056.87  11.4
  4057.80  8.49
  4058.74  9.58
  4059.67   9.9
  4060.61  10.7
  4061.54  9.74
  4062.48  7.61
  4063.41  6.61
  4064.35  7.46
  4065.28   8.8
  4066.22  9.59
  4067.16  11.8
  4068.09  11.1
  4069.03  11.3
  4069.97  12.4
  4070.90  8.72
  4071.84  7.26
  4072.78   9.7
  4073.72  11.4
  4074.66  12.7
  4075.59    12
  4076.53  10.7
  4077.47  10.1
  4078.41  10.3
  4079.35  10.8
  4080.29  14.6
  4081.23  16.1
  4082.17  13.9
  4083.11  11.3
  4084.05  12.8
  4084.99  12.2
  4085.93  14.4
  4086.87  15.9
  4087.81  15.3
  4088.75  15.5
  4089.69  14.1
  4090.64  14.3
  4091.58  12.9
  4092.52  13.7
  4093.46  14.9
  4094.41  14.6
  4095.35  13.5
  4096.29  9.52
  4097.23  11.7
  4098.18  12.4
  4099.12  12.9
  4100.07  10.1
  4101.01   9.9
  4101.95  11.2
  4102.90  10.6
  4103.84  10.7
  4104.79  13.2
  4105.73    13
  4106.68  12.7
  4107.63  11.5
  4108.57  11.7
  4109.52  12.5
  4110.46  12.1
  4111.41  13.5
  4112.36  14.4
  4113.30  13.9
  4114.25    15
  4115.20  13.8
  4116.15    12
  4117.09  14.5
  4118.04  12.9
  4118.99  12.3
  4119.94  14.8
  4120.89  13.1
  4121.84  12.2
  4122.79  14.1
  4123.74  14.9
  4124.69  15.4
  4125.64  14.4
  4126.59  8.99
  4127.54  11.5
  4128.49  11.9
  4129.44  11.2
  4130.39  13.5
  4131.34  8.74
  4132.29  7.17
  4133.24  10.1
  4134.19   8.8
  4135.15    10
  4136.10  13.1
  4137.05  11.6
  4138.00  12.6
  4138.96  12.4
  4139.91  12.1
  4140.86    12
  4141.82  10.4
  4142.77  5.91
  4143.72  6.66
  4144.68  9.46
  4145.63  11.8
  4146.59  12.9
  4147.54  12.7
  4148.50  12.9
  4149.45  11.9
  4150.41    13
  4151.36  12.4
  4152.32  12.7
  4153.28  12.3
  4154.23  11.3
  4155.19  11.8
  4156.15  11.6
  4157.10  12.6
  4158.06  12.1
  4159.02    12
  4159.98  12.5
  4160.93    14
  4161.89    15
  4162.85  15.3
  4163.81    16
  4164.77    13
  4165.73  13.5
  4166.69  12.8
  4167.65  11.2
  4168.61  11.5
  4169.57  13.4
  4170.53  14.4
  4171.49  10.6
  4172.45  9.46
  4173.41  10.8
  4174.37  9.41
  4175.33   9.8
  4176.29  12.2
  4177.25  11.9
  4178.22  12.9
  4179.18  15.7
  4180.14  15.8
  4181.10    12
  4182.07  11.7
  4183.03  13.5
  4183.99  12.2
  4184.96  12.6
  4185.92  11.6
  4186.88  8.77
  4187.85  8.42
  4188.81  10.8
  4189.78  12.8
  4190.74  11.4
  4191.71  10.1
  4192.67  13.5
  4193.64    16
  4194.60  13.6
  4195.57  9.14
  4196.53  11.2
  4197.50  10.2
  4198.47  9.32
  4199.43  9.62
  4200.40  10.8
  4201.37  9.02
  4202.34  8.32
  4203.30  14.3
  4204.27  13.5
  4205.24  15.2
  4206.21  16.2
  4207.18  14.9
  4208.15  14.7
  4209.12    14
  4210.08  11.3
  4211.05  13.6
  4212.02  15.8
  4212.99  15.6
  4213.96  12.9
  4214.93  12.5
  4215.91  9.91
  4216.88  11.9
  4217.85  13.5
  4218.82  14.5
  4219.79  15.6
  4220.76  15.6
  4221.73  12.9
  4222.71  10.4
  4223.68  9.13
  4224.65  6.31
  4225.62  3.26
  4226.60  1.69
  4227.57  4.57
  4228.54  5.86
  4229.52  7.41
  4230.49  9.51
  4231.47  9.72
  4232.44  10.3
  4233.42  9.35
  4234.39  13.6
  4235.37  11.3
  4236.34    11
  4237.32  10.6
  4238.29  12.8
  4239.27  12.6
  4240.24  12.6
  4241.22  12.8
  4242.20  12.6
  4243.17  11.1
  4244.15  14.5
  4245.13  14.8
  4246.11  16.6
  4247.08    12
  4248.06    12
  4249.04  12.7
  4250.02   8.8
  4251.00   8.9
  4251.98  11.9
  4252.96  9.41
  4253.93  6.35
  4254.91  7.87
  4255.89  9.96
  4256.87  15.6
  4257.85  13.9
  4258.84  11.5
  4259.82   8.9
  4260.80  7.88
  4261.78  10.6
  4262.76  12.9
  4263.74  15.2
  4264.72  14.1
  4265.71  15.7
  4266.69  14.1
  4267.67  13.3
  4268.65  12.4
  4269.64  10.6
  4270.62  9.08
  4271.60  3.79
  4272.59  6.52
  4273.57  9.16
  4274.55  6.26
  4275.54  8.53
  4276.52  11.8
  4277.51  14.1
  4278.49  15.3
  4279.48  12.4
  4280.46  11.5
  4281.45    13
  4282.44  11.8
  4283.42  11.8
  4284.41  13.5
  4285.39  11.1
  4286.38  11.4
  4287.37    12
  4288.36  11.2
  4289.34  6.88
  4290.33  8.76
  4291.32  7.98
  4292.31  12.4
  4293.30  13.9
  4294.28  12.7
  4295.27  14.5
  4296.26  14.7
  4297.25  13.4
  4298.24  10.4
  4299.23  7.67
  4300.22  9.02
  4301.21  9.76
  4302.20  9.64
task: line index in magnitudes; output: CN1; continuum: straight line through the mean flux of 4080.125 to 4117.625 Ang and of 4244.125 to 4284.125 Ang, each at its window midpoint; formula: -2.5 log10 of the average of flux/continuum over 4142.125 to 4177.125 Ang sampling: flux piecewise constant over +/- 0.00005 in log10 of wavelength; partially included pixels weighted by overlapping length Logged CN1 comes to 0.04 mag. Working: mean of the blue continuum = 13.1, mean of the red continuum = 11.4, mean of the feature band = 12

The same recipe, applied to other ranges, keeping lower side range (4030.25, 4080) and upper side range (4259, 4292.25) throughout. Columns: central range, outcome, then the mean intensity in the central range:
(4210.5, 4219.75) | -0.24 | 13.4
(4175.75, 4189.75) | -0.14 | 12.2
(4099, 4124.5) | -0.22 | 12.7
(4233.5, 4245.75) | -0.15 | 12.5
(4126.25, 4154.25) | -0.06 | 11.1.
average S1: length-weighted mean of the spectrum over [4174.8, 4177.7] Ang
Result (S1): 11.3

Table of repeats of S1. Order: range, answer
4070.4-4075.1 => 9.96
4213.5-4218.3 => 12.1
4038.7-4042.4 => 11.8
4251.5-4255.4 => 8.89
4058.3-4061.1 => 10.1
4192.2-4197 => 12.7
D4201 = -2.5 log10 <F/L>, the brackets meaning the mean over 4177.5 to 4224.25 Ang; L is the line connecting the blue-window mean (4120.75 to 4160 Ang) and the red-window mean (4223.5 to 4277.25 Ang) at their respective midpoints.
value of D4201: -0.136 mag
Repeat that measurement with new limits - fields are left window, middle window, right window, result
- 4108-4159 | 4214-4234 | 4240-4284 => 0.189 mag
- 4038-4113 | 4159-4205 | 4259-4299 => -0.056 mag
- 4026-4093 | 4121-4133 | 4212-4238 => -0.113 mag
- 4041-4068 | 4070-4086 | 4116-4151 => -0.116 mag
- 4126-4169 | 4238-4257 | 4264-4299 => -0.020 mag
